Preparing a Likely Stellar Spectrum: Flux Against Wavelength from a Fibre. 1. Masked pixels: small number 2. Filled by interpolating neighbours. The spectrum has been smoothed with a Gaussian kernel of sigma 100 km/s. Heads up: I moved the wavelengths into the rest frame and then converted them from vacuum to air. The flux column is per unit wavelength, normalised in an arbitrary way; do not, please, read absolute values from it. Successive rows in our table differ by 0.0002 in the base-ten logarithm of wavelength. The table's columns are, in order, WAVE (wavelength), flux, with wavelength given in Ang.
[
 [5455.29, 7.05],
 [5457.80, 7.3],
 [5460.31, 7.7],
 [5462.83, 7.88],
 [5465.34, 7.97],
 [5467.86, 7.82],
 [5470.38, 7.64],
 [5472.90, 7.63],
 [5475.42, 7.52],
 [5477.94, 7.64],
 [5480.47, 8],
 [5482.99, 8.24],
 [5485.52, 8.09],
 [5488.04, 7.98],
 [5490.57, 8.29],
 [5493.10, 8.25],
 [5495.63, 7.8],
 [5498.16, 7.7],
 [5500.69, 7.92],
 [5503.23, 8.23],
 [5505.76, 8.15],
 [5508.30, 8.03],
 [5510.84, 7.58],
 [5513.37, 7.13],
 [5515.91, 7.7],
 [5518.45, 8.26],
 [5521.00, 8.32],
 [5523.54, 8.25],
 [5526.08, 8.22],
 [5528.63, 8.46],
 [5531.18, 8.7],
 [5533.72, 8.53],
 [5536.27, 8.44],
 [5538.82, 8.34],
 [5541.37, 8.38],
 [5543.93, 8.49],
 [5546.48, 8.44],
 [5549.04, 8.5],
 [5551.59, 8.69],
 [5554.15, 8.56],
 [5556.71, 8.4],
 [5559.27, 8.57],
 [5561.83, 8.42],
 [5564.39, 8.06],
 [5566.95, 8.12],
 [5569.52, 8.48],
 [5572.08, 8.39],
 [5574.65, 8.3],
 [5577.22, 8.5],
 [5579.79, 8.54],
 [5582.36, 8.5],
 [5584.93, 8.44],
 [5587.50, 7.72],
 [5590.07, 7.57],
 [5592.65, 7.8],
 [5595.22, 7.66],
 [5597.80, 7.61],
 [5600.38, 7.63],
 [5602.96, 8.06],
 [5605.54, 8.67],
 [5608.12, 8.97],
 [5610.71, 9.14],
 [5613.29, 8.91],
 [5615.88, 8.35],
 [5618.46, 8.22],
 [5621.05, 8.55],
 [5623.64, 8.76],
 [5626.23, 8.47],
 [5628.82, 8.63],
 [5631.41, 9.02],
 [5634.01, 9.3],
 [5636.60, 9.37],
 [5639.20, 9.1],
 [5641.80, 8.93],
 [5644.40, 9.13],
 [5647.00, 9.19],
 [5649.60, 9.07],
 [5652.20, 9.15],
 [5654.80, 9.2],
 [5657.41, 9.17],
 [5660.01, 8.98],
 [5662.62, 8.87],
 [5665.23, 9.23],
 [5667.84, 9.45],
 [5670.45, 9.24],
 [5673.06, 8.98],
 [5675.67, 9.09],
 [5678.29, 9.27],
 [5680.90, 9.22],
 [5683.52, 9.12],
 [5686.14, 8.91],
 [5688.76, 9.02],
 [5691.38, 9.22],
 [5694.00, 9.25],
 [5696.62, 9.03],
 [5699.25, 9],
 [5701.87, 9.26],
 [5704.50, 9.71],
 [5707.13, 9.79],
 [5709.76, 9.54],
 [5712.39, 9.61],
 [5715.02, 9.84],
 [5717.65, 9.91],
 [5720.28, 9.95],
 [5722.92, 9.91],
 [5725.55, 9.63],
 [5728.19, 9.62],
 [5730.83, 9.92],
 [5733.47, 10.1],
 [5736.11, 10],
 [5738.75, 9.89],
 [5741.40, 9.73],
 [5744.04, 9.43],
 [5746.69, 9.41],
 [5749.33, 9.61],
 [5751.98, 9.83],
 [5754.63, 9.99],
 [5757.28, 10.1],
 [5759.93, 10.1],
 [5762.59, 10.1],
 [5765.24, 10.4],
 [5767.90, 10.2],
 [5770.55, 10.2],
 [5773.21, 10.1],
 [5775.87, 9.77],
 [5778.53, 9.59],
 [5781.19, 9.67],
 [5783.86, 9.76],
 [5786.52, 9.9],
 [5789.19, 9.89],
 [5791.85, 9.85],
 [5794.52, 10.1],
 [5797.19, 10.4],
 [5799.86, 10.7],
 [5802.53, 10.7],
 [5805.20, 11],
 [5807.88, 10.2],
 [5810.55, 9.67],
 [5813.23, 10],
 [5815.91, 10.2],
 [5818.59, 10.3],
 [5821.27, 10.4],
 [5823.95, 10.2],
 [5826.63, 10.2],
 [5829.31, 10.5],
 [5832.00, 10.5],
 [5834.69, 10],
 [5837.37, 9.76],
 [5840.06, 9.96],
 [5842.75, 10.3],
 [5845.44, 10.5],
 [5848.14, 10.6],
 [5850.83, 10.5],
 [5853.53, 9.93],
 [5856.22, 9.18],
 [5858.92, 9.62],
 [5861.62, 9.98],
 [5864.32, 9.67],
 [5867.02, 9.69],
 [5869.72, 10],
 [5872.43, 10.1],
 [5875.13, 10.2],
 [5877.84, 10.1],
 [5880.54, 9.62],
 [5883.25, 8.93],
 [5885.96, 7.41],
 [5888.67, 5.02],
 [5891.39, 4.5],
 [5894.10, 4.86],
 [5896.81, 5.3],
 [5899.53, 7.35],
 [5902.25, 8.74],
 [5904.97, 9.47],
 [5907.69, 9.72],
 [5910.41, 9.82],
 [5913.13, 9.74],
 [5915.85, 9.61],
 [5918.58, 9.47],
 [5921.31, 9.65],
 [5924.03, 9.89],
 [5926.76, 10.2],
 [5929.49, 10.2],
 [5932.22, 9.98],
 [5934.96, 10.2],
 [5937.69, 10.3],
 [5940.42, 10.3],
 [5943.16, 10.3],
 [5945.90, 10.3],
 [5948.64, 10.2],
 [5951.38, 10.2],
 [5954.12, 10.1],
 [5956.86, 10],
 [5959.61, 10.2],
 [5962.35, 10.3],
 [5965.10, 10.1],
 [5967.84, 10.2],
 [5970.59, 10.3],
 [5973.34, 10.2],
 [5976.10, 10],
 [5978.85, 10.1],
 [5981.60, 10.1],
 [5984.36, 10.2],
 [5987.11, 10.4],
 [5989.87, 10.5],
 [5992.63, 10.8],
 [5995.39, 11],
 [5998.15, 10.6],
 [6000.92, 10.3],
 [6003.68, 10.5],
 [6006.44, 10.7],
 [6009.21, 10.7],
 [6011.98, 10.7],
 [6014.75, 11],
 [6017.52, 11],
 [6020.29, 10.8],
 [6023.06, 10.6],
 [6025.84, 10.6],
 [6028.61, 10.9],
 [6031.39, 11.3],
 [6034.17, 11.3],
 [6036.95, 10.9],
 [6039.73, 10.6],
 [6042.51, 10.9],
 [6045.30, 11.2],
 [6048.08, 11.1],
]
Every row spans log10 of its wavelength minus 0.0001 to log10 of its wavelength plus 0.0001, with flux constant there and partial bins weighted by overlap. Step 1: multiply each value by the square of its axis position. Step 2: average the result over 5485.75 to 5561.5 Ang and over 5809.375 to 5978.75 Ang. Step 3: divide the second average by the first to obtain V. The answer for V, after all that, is 1.33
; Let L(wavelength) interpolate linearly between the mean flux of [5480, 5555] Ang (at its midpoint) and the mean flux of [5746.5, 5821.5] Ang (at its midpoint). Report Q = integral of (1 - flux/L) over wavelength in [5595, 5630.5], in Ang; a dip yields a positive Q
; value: 1.7 Ang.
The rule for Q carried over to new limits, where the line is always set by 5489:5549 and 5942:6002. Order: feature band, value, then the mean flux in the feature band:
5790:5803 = -1.16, 10.3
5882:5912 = 7.71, 7.39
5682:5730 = -2.25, 9.47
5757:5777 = -1.71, 10.1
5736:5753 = -0.84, 9.68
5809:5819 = -0.50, 10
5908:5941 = 0.45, 9.93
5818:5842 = -1.44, 10.2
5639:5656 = -0.67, 9.11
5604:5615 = -0.38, 8.88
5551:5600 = 1.25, 8.21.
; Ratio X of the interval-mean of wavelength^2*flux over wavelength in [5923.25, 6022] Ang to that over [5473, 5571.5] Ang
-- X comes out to 1.5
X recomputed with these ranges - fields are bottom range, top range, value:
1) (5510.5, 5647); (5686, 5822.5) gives 1.25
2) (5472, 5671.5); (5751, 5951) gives 1.26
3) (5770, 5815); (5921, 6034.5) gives 1.10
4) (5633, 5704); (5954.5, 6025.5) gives 1.28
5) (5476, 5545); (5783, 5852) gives 1.41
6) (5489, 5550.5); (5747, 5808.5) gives 1.35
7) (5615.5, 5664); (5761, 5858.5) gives 1.20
